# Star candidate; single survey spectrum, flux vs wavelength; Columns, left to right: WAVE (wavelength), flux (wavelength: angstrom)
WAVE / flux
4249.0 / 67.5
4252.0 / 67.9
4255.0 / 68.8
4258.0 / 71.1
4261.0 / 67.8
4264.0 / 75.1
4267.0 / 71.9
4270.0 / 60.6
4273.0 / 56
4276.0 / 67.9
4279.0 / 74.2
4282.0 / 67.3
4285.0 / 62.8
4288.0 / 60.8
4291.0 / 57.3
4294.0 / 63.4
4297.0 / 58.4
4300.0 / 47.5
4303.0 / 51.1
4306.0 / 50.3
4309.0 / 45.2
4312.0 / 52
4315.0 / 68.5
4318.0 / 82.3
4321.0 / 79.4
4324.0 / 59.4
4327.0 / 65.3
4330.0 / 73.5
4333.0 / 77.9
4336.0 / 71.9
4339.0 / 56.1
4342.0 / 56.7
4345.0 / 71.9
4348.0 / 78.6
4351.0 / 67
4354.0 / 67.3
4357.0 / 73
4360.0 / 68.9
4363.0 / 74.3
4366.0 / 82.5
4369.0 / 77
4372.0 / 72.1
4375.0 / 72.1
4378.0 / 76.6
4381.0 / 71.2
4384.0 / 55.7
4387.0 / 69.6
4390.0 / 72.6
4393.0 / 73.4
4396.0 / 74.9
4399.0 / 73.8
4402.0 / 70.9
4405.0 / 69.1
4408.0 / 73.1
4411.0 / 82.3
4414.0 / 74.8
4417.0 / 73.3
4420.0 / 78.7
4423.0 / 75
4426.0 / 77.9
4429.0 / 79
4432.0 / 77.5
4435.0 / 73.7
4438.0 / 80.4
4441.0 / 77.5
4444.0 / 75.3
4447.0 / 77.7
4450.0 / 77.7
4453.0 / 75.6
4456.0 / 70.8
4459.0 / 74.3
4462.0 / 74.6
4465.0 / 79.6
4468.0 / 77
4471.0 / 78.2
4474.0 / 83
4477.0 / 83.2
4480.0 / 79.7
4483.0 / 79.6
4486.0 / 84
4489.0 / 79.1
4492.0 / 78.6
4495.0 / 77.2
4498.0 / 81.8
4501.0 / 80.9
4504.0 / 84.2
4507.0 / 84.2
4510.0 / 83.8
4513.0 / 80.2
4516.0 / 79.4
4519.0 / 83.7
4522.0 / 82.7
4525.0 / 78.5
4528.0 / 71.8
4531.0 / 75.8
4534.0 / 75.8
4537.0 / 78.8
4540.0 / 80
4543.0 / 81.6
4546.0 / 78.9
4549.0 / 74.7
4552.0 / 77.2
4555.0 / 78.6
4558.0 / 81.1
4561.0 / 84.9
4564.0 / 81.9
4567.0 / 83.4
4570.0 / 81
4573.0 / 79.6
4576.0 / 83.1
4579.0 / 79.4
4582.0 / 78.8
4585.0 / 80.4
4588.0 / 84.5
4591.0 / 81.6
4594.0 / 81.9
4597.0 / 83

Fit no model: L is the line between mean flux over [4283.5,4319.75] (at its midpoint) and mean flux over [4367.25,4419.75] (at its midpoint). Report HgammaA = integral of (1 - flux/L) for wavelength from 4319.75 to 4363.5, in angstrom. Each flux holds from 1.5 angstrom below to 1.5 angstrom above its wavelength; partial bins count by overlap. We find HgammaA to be -3.1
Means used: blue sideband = 58.4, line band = 69.2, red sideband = 72.7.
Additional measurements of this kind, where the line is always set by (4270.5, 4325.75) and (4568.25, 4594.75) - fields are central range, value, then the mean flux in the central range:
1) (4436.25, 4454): -1.4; 77.4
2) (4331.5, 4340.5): -0.7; 68.6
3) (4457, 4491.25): -2.6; 79.2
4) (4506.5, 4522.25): -1.2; 82.2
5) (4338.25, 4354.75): -0.5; 66.7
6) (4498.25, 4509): -1.0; 83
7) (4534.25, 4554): 0.0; 78.4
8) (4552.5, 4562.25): -0.2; 81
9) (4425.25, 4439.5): -1.4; 77.7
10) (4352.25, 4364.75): -1.0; 71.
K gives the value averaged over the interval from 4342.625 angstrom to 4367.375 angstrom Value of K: 72.3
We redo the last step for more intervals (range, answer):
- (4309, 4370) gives 69.5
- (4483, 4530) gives 80.6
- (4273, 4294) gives 64.3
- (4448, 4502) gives 78.6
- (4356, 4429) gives 73.6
